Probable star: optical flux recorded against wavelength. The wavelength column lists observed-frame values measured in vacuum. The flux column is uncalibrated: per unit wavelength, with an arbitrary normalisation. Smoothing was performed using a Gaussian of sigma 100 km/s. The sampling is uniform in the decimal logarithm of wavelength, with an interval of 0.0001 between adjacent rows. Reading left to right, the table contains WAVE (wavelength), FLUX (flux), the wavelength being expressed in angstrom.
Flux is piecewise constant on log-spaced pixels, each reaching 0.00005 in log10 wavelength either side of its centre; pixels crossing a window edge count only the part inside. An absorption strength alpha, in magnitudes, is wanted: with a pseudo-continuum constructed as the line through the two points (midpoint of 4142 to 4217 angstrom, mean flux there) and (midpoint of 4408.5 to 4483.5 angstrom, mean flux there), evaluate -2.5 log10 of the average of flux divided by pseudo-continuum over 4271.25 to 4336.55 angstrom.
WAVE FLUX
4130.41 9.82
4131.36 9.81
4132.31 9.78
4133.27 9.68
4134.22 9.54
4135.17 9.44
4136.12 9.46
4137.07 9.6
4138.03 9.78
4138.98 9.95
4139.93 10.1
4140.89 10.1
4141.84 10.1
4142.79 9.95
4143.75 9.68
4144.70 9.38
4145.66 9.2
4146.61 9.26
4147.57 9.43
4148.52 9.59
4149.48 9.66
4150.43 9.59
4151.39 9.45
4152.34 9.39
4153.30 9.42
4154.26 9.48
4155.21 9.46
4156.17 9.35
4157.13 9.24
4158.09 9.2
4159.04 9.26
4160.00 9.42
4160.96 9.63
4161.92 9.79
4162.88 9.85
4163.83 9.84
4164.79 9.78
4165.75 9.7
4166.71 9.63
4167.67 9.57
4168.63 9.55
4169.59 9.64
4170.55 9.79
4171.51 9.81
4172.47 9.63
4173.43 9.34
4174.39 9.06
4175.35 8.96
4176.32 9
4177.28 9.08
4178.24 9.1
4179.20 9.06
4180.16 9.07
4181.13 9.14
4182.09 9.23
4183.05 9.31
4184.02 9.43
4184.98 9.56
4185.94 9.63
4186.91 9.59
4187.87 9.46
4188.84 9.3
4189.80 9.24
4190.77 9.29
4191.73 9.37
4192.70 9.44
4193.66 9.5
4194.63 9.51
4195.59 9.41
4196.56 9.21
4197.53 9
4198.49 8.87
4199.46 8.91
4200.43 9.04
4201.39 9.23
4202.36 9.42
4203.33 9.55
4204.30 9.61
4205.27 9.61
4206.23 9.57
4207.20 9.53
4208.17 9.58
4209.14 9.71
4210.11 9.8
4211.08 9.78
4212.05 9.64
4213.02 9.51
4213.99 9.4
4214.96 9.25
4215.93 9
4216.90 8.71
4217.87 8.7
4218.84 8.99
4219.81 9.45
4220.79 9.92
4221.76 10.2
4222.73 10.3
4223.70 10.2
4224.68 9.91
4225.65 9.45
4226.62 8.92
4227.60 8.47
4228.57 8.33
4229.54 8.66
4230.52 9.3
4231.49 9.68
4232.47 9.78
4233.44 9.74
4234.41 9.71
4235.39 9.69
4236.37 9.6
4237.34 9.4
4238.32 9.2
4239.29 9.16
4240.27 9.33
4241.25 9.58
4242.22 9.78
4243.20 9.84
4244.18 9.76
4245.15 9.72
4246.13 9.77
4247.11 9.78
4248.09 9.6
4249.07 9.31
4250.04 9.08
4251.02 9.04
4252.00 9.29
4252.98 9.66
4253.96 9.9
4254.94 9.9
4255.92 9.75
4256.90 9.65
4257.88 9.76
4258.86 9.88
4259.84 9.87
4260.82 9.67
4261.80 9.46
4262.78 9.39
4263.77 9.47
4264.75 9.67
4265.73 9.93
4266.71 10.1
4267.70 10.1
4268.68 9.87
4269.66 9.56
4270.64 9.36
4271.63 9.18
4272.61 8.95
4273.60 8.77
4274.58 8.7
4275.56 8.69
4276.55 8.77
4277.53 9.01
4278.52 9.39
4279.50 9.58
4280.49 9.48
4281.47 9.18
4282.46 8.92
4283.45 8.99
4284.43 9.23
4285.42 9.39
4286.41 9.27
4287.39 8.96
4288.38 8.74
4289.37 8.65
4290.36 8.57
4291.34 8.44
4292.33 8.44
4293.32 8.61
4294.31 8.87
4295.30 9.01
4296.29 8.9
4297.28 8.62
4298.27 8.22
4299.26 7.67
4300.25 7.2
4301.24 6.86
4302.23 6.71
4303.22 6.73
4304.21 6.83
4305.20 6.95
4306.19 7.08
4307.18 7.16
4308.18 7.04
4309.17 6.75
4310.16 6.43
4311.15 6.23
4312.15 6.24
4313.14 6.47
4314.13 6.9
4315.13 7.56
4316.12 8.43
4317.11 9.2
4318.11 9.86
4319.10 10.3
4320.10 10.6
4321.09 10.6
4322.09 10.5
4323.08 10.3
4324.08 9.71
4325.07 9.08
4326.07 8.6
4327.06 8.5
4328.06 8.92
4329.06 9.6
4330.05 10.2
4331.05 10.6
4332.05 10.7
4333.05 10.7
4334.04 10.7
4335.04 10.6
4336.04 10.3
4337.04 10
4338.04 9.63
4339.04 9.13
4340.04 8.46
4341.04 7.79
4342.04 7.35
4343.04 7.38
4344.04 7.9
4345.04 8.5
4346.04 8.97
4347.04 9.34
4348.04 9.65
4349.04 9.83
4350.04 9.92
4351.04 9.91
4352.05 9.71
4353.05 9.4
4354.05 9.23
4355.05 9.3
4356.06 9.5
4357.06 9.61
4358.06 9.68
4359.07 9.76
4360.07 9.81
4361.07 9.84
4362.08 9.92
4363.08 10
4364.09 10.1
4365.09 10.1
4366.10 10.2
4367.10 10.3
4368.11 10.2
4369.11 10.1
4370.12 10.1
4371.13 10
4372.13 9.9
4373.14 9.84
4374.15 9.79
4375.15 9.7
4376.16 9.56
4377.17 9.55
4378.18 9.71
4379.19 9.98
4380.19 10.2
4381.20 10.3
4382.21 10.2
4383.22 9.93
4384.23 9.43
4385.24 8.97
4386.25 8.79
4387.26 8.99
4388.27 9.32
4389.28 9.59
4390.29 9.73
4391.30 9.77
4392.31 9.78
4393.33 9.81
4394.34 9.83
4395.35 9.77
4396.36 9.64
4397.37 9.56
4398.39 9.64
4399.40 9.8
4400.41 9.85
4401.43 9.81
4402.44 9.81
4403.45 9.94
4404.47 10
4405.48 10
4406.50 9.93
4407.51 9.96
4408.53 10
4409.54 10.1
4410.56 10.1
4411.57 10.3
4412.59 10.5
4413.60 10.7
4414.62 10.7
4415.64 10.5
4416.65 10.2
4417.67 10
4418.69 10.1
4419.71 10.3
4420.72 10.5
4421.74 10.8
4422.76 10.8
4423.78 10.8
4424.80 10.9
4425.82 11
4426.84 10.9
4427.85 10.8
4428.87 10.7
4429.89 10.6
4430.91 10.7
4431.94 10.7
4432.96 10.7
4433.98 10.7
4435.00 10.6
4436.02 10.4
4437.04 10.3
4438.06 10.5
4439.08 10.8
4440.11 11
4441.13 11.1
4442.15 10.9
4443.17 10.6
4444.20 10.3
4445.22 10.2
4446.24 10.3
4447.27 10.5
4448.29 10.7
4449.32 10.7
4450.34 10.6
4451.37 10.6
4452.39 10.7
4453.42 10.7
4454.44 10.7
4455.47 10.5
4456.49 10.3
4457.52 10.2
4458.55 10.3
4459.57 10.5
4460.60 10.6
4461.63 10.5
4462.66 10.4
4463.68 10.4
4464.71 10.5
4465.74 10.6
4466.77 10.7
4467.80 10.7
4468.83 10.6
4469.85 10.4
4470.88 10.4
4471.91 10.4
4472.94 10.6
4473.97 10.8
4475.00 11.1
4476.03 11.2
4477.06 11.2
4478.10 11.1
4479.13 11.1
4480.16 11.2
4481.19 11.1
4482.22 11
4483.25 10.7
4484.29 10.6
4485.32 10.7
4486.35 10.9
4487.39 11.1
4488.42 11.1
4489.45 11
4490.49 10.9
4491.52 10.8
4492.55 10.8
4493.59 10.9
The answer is 0.15 mag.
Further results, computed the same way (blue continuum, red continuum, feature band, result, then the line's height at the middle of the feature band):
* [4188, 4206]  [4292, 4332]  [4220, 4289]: -0.074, 8.83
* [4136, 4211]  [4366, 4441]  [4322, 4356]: 0.060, 9.94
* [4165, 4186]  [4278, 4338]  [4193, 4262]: -0.042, 9.12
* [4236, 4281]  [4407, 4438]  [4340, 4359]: 0.115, 10.1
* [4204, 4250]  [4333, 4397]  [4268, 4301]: 0.078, 9.53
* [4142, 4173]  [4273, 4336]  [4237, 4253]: -0.053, 9.03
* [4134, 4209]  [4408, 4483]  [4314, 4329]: 0.085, 10.1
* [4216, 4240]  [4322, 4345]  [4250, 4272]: -0.029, 9.39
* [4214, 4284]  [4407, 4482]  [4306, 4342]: 0.113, 9.88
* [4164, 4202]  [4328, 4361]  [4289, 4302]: 0.142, 9.43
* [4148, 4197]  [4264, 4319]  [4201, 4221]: -0.036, 9.11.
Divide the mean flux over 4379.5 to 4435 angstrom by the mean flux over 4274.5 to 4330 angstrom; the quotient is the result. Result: 1.2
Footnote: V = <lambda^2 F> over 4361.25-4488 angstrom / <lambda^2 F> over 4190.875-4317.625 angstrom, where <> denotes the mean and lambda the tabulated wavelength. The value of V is 1.2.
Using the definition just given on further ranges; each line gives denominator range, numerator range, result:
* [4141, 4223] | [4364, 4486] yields 1.23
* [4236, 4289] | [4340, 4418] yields 1.09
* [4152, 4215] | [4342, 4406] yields 1.12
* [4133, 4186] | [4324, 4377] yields 1.10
